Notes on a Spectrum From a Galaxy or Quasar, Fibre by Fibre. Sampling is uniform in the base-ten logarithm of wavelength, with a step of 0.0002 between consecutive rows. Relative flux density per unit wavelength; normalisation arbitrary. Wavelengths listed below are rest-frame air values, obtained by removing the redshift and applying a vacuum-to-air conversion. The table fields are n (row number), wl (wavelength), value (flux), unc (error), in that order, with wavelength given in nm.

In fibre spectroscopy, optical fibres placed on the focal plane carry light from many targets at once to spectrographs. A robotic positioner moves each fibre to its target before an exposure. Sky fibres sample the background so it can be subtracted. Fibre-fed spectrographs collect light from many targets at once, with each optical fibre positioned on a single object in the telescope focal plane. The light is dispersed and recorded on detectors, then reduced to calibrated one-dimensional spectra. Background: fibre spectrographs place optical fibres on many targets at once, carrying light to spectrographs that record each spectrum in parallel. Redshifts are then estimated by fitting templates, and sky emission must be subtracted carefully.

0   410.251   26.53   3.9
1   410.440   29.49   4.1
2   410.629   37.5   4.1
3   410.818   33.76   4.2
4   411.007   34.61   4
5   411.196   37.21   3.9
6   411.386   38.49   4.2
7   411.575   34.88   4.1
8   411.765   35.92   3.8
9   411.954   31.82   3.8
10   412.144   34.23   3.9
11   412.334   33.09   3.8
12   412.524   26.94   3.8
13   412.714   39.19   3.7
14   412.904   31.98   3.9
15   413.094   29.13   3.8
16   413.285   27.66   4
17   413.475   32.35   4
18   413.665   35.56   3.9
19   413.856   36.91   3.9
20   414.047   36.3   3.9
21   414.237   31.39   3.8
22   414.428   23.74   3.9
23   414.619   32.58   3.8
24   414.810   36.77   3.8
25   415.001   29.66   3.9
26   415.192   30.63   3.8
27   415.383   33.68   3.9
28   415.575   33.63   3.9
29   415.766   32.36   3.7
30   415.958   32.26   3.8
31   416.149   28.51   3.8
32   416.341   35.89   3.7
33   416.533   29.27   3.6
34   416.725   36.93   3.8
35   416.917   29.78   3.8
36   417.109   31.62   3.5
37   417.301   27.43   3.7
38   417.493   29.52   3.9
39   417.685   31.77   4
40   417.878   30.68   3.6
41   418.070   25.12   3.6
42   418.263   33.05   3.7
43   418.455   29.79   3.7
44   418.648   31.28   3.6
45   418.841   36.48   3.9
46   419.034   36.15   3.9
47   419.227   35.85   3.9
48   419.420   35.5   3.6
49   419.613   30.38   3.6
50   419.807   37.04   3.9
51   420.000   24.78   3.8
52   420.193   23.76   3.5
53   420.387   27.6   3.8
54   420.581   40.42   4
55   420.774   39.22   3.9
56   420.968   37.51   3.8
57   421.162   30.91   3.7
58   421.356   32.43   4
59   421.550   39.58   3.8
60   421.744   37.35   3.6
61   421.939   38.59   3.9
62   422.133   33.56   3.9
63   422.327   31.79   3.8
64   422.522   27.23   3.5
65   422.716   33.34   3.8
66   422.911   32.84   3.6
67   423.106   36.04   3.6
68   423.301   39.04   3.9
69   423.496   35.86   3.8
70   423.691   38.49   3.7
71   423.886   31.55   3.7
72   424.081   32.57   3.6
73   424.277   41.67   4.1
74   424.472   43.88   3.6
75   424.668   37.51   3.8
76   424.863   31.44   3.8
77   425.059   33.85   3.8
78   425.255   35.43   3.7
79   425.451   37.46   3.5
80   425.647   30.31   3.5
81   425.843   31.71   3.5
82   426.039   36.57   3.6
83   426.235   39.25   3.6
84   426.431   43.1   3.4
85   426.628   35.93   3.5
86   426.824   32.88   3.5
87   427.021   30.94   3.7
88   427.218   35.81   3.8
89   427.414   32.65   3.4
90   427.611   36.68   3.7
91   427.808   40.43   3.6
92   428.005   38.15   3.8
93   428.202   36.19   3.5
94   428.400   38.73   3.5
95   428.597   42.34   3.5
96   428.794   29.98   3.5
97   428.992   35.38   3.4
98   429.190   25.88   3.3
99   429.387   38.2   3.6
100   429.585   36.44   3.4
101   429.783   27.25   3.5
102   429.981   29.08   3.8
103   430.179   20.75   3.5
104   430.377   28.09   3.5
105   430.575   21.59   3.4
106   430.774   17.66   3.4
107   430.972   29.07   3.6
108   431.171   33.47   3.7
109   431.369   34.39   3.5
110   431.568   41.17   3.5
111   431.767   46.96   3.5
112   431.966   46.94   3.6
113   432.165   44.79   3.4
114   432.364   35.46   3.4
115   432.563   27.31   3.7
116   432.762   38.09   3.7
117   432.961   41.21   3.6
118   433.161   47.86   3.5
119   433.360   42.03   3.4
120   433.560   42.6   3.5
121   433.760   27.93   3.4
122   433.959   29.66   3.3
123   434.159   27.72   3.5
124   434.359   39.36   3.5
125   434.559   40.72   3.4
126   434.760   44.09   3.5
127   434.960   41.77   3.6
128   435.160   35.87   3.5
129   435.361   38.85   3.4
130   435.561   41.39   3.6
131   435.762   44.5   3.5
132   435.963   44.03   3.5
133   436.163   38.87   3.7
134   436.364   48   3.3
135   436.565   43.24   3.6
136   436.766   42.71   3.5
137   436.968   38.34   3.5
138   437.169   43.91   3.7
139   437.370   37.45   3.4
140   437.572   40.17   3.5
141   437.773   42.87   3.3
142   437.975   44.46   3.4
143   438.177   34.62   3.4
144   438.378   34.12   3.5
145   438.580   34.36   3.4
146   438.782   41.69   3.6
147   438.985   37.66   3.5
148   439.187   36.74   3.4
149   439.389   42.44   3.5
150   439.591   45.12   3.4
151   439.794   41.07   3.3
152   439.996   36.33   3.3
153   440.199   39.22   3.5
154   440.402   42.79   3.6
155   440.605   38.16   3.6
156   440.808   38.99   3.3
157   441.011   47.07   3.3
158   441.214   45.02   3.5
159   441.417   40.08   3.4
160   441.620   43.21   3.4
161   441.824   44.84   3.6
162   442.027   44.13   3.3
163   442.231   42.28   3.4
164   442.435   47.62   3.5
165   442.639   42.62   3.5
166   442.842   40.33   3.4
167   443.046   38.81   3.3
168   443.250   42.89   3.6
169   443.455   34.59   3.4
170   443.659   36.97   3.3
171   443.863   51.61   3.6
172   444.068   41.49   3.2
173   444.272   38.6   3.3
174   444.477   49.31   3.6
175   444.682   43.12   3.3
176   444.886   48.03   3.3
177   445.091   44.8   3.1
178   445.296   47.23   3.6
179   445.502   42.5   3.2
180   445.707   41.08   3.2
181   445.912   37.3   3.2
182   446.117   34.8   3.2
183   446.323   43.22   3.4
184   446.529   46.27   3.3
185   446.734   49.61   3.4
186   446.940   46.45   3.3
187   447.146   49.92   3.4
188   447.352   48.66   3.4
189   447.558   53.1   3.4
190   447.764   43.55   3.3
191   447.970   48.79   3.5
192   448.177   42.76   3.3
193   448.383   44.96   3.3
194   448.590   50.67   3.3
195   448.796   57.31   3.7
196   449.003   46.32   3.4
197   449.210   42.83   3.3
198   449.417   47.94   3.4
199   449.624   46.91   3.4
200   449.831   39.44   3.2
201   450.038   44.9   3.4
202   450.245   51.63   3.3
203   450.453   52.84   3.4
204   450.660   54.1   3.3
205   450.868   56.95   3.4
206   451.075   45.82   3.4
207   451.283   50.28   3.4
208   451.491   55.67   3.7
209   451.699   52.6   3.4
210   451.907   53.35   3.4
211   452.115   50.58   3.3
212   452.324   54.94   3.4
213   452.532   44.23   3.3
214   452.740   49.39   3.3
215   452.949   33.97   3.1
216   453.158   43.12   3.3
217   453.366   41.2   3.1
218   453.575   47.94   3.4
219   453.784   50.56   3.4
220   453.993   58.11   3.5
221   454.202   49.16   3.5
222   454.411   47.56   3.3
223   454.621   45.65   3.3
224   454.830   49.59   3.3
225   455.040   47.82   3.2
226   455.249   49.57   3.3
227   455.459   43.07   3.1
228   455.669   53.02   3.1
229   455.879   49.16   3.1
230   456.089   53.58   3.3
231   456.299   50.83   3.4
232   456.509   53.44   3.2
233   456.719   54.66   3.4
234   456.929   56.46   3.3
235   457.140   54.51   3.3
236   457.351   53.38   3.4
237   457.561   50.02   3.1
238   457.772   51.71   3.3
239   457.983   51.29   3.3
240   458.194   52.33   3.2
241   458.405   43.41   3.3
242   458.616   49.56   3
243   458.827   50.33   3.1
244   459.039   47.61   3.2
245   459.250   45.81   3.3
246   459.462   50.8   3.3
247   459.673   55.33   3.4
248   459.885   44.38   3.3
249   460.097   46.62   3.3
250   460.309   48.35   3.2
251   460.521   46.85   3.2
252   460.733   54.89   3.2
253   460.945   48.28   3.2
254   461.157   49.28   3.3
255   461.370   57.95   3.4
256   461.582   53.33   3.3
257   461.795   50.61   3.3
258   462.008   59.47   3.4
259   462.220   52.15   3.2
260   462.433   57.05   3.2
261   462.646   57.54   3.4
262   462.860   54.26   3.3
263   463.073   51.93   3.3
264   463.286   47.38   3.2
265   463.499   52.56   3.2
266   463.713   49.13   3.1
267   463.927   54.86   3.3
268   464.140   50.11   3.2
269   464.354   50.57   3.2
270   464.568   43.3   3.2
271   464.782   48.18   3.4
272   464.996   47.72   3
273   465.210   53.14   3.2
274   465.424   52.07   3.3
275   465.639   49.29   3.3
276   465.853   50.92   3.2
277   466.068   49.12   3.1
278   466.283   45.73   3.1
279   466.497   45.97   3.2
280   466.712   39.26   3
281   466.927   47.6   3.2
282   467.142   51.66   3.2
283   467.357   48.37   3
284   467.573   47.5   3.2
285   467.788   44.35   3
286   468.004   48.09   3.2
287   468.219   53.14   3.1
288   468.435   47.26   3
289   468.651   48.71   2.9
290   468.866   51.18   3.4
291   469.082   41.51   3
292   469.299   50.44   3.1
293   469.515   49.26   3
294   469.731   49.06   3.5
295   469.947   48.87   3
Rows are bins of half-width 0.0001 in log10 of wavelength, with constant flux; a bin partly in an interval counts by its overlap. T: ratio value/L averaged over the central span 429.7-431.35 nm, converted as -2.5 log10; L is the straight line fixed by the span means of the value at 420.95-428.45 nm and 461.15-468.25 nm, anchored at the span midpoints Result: 0.39 mag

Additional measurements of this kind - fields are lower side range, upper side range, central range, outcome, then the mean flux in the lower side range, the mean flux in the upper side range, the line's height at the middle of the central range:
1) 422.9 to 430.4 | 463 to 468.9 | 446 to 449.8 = -0.10 mag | 35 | 48.9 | 42.5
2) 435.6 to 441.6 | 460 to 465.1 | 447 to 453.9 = -0.05 mag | 40.9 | 51.4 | 46.1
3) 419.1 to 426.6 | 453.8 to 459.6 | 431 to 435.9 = 0.03 mag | 34.9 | 50.5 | 39.8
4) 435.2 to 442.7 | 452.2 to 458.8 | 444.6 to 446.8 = 0.03 mag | 41.3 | 49.5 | 44.6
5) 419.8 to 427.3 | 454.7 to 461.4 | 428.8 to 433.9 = 0.12 mag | 34.8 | 50.3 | 38.3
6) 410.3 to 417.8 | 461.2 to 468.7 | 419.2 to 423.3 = 0.05 mag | 32.6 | 50.3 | 35.1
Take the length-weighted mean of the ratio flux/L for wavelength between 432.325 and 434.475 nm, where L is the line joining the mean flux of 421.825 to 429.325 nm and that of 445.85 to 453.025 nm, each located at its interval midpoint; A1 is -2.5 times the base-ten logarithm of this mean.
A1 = 0.09 mag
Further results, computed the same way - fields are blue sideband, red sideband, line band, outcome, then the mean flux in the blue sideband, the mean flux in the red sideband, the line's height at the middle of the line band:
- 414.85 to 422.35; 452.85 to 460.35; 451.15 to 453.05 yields -0.047 mag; 32.7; 49.3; 47.3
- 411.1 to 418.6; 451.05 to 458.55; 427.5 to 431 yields 0.207 mag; 32.2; 49.8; 38.6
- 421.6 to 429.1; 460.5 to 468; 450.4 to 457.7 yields -0.083 mag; 35.7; 50.4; 46.5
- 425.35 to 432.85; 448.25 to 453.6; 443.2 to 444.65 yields 0.044 mag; 34.4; 48.4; 43.9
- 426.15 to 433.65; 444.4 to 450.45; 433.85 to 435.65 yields 0.020 mag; 35.4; 46.1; 38.3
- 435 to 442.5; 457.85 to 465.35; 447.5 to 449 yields -0.077 mag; 41.1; 50.8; 45.1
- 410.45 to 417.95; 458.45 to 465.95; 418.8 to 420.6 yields 0.078 mag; 32.7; 50.8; 34.8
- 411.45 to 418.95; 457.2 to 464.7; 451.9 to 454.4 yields -0.002 mag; 32.1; 50.9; 47.7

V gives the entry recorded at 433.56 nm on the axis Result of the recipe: 42.6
